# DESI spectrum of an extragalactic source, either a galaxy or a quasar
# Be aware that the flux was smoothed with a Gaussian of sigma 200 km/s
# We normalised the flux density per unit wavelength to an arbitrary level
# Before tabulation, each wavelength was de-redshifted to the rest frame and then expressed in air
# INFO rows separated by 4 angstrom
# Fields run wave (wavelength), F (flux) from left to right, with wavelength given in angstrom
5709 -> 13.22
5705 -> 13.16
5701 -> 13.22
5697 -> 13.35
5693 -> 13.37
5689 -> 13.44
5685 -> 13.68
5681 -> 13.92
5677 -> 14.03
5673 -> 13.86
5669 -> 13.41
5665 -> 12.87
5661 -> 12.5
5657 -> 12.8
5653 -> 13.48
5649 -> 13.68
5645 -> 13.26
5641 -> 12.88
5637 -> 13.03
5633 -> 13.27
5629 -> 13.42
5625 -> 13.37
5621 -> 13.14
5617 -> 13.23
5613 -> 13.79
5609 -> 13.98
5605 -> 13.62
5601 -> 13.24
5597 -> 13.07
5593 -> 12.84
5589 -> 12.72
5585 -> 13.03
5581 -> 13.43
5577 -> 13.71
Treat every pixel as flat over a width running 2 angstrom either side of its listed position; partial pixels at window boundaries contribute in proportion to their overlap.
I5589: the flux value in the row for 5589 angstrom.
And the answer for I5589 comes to 12.72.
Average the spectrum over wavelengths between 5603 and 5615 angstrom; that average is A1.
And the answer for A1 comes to 13.8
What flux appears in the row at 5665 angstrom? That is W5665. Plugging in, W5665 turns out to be 12.87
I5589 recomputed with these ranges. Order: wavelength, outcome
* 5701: 13.22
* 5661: 12.5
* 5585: 13.03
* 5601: 13.24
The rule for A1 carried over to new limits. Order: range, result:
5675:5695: 13.7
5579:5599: 13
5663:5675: 13.4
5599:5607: 13.4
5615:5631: 13.3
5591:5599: 13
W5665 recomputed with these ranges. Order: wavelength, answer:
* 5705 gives 13.16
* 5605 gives 13.62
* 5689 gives 13.44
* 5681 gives 13.92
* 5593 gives 12.84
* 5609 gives 13.98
